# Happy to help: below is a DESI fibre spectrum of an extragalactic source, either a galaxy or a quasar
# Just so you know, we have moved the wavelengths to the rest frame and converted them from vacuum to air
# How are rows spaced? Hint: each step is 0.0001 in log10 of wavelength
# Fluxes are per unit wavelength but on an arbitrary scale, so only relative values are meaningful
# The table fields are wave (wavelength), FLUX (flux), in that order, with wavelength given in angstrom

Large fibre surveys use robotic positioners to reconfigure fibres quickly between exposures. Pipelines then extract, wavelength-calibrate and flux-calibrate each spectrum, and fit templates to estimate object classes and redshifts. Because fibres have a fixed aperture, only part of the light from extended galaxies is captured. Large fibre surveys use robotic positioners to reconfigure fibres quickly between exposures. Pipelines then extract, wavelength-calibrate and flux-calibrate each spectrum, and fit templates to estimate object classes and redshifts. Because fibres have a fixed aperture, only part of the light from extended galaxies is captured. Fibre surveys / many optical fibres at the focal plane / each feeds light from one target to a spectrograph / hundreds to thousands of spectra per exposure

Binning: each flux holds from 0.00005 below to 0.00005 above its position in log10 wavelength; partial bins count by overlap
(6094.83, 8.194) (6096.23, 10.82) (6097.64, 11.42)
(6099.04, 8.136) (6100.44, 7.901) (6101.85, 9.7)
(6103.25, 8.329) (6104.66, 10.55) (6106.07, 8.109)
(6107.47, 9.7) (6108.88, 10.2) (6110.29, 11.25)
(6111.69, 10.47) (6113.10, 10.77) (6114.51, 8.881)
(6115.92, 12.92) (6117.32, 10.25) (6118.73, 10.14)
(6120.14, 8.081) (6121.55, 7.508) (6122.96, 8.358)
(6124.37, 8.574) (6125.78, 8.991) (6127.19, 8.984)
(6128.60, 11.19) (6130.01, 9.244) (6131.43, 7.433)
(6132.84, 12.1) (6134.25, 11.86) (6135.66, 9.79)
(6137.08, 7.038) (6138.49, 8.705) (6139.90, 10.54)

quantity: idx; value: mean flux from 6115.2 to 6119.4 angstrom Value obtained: 11.1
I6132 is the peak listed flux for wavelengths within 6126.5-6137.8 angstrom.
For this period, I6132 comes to 12.1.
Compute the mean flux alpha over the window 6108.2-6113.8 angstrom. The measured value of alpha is 10.7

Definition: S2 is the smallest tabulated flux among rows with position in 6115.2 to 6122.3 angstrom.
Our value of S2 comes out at 7.508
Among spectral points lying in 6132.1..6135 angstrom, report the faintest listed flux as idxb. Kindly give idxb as 11.86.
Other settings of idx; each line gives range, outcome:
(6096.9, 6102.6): 9.29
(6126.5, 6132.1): 9.21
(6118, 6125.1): 8.54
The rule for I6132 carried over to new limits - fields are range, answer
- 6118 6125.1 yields 10.14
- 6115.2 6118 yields 12.92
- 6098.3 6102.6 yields 9.7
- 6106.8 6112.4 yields 11.25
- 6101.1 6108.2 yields 10.55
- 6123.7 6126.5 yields 8.991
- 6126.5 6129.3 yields 11.19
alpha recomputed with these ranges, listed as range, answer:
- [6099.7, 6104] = 8.66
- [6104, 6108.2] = 9.44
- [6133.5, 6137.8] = 9.59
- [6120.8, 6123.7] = 7.94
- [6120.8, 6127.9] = 8.48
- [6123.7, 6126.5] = 8.79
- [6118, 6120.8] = 9.13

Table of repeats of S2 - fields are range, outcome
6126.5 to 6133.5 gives 7.433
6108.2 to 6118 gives 8.881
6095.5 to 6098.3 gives 10.82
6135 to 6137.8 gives 7.038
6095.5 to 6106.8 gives 7.901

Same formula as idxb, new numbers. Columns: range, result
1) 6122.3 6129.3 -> 8.358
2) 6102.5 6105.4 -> 8.329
